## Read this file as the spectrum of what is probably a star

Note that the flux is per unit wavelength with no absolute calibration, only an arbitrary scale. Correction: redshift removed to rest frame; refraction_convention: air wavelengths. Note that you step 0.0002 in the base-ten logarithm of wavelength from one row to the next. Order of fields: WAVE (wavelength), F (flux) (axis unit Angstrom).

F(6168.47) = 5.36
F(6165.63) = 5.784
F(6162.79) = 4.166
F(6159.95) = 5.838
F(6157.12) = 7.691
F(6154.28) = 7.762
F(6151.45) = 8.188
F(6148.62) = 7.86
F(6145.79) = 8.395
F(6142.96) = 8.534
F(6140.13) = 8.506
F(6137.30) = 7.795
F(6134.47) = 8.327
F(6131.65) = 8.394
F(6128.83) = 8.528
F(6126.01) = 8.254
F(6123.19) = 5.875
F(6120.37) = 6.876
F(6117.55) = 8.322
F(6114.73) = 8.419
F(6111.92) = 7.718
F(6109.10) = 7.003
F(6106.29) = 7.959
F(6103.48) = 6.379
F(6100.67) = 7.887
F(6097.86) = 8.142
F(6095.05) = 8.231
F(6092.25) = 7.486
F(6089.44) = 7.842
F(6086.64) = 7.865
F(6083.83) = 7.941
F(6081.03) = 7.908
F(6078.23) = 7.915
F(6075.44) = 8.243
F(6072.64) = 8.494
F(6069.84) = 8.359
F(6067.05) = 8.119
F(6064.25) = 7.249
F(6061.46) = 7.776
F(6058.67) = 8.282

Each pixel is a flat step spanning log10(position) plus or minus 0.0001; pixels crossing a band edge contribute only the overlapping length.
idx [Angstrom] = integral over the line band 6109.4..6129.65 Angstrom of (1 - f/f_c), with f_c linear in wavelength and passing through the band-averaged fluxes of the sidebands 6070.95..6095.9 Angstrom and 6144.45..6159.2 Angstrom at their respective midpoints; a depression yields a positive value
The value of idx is 0.7 Angstrom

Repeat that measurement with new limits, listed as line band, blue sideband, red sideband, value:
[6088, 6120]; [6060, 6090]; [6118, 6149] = 0.9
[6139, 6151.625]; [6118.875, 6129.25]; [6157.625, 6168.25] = -4.0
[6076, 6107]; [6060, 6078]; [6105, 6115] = 0.3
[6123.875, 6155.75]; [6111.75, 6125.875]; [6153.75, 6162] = -4.7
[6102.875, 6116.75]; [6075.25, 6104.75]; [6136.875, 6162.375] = 0.3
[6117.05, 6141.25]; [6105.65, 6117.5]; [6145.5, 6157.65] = 0.1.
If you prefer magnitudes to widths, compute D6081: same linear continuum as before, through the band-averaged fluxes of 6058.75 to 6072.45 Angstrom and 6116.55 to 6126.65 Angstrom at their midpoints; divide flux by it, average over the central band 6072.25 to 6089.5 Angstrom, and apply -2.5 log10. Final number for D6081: -0.035 mag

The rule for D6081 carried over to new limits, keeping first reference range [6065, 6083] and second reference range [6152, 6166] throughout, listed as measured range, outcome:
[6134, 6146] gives -0.22 mag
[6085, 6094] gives 0.01 mag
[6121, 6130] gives -0.06 mag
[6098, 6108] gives 0.01 mag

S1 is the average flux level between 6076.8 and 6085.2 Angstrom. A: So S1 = 7.93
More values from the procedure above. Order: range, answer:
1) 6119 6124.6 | 6.37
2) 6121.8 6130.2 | 7.55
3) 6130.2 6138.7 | 8.18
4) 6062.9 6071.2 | 7.91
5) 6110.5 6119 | 8.14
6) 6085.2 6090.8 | 7.85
